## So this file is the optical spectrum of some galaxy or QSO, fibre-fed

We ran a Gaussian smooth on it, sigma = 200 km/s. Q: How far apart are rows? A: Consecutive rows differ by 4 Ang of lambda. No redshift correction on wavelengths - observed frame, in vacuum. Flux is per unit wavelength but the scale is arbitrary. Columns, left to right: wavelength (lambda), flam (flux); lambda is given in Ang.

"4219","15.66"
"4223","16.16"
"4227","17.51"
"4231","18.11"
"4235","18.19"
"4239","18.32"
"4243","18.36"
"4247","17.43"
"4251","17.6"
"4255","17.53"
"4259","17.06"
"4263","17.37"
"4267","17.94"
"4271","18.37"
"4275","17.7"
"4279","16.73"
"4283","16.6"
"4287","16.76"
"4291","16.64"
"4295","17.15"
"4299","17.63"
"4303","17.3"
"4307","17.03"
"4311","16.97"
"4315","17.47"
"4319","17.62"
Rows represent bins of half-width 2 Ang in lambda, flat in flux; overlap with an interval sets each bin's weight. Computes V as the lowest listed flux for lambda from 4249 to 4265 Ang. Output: 17.06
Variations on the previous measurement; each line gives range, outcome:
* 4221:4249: 16.16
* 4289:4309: 16.64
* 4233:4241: 18.19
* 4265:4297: 16.6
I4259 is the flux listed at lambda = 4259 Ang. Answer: 17.06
